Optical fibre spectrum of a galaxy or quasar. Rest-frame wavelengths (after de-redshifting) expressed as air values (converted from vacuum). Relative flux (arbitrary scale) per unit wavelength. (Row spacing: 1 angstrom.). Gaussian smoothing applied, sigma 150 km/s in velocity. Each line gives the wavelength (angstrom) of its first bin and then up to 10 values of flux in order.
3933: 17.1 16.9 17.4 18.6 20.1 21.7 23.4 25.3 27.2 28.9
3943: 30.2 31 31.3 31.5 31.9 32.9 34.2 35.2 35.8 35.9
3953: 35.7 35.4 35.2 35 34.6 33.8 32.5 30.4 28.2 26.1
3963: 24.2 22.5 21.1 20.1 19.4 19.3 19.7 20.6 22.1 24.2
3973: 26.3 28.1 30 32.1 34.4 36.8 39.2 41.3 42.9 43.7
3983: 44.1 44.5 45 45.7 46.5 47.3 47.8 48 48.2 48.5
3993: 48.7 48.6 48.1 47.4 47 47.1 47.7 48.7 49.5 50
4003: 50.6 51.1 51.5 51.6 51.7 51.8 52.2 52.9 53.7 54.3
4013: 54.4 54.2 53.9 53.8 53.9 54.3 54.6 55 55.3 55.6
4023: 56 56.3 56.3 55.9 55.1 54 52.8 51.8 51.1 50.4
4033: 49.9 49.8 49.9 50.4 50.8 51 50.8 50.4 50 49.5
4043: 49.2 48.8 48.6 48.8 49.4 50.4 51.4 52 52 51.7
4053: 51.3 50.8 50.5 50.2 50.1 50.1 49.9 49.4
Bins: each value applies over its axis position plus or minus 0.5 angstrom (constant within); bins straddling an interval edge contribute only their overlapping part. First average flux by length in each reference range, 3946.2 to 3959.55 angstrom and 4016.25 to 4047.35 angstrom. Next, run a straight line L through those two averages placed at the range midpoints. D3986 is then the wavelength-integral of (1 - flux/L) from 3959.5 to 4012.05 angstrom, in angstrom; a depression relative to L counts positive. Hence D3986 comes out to 3.12 angstrom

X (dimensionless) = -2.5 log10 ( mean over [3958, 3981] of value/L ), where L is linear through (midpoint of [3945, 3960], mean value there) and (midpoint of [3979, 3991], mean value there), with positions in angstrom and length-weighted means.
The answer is 0.397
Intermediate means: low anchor 34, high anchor 45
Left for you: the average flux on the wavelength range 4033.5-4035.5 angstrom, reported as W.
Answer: 49.8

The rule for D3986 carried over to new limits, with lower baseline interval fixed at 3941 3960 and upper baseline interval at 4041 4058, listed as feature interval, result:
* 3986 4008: -4.1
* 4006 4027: -4.6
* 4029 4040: -0.7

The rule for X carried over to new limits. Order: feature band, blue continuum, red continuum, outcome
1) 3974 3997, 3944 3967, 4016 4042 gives -0.09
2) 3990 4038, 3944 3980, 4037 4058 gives -0.22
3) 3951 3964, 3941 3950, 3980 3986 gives 0.10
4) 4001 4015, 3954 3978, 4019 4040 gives -0.18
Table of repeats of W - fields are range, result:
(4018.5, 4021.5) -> 55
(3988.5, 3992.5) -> 48.1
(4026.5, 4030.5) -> 53.4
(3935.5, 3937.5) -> 19.4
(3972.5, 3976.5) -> 29.1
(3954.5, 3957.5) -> 34.9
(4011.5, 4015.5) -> 54.2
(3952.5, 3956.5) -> 35.3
